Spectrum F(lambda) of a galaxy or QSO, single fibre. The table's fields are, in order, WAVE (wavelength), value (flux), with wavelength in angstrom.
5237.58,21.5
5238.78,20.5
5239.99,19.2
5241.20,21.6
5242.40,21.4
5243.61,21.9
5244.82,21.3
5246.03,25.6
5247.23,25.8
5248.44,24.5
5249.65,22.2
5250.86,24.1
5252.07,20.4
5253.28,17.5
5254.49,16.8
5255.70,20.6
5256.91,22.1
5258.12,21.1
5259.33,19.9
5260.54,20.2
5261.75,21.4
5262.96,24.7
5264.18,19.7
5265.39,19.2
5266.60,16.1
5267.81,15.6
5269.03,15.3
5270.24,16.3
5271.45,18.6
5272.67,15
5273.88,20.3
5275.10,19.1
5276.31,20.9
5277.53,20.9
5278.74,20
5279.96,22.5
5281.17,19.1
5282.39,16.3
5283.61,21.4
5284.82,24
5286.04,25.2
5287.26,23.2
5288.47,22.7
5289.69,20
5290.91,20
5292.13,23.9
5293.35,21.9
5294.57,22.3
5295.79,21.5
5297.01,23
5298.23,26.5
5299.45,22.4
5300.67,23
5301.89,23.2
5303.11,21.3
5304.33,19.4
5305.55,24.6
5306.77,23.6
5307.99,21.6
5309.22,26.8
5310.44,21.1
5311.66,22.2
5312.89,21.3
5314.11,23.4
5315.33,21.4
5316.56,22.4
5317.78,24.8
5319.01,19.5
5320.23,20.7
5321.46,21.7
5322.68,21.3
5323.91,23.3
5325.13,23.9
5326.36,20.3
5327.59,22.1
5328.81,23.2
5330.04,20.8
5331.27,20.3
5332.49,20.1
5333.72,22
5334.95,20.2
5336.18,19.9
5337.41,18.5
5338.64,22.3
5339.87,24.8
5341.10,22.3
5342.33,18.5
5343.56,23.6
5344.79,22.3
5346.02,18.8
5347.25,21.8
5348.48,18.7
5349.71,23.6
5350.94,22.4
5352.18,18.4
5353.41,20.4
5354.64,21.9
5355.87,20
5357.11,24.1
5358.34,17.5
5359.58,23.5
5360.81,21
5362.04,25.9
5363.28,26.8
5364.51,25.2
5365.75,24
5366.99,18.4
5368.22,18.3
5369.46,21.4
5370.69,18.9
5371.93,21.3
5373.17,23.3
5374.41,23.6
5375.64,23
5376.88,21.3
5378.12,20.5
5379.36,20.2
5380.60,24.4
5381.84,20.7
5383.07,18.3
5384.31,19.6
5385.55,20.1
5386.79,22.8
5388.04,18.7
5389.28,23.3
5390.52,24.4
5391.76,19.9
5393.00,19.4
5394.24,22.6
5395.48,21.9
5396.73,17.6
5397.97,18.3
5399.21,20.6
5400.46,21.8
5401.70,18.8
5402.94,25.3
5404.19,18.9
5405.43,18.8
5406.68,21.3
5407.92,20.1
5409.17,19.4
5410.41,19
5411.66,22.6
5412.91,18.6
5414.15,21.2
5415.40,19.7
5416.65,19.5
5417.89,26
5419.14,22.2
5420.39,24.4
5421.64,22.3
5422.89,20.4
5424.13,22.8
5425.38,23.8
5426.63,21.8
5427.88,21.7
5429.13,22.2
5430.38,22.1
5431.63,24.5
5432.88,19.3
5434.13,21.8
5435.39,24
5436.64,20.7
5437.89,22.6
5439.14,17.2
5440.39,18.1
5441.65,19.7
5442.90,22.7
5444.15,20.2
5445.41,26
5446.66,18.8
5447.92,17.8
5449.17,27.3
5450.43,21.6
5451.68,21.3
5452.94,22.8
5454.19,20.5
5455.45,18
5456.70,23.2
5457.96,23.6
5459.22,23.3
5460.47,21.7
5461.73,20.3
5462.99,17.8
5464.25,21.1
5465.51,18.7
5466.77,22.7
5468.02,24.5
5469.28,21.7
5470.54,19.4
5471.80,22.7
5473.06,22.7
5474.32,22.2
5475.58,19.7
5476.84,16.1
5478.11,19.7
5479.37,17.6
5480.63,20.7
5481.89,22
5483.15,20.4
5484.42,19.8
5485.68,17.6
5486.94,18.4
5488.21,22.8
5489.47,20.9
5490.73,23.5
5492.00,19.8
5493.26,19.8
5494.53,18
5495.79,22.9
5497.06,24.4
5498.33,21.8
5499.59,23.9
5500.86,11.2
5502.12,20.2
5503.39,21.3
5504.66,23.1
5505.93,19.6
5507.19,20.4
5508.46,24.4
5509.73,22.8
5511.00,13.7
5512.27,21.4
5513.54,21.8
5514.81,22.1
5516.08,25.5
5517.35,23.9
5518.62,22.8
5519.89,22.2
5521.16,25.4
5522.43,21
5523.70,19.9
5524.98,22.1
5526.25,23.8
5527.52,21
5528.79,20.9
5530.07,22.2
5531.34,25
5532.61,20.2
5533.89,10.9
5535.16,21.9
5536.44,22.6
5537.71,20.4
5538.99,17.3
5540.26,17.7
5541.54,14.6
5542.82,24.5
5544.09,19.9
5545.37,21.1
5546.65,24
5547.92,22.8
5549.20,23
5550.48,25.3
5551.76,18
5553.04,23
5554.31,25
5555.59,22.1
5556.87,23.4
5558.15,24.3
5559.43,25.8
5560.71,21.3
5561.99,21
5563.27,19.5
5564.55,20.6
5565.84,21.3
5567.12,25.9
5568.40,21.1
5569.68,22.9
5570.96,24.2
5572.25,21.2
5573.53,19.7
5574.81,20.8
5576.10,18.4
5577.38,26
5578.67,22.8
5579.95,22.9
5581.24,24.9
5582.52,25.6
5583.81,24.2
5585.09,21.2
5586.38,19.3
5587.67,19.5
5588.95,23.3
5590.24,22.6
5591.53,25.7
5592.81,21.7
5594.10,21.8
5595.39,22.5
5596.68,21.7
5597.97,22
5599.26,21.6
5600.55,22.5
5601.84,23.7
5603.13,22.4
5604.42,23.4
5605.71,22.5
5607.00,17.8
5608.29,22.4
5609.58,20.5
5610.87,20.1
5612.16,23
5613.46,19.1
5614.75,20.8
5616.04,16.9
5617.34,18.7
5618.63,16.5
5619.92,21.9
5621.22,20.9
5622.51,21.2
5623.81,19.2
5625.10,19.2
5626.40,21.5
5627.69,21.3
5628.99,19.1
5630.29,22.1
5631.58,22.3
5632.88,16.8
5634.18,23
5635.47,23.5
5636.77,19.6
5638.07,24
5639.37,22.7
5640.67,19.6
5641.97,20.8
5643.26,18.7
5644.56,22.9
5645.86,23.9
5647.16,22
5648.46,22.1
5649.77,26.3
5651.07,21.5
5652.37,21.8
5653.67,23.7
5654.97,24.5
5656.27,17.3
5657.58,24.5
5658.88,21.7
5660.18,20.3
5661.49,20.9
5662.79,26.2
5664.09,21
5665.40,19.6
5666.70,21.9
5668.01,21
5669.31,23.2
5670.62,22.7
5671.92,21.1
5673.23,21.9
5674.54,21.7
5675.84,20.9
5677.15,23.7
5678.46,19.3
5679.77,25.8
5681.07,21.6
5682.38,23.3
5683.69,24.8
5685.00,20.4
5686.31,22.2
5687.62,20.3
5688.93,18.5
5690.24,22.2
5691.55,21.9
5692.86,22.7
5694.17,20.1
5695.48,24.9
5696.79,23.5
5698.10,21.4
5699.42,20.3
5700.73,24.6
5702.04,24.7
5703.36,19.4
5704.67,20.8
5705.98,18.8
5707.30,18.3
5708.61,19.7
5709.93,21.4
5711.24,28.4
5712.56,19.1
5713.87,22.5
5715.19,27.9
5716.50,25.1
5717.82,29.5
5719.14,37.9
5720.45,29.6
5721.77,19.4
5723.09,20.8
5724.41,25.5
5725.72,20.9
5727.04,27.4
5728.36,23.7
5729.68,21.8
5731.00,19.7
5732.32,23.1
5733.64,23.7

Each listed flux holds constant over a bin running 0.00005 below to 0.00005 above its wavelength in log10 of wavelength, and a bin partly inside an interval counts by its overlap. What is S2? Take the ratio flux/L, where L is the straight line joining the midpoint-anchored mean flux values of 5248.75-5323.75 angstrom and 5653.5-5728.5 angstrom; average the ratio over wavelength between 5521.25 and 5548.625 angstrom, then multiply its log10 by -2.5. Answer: 0.07 mag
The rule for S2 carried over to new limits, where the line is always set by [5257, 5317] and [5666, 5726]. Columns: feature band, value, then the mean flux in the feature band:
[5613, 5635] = 0.12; 20.1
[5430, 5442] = 0.04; 21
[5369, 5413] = 0.03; 20.9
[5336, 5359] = 0.02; 21.1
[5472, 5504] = 0.08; 20.3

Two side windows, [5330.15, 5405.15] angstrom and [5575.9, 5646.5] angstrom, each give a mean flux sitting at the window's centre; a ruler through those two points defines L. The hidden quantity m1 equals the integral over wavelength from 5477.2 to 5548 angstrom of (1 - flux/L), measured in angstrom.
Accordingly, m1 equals 1.8 angstrom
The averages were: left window 21.3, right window 21.5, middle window 20.9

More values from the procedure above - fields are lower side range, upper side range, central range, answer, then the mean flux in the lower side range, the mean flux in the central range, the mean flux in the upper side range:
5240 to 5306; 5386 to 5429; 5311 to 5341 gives -0.8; 21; 21.7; 21.2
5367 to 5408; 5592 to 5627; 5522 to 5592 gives -2.9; 20.9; 21.8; 21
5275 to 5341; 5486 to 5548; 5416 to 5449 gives -0.5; 21.9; 21.7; 21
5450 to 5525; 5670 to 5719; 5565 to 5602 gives -1.2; 21.1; 22.4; 22.5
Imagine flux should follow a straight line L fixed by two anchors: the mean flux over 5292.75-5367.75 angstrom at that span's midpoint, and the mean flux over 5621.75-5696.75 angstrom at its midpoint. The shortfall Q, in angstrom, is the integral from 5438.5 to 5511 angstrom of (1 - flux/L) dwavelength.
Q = 3.57 angstrom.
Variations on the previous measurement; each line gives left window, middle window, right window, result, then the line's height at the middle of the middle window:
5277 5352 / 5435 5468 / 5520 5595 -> 0.9 angstrom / 21.9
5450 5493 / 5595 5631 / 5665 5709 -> 0.9 angstrom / 21.4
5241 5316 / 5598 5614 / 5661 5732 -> 0.6 angstrom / 22.4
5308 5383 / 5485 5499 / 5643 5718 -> 0.7 angstrom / 21.9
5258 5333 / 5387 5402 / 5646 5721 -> 0.6 angstrom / 21.6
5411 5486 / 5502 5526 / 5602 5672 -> -0.6 angstrom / 21.3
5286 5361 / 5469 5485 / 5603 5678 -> 1.0 angstrom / 21.6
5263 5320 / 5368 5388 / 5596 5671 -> 0.1 angstrom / 21.2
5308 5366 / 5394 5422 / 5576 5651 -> 1.2 angstrom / 21.8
